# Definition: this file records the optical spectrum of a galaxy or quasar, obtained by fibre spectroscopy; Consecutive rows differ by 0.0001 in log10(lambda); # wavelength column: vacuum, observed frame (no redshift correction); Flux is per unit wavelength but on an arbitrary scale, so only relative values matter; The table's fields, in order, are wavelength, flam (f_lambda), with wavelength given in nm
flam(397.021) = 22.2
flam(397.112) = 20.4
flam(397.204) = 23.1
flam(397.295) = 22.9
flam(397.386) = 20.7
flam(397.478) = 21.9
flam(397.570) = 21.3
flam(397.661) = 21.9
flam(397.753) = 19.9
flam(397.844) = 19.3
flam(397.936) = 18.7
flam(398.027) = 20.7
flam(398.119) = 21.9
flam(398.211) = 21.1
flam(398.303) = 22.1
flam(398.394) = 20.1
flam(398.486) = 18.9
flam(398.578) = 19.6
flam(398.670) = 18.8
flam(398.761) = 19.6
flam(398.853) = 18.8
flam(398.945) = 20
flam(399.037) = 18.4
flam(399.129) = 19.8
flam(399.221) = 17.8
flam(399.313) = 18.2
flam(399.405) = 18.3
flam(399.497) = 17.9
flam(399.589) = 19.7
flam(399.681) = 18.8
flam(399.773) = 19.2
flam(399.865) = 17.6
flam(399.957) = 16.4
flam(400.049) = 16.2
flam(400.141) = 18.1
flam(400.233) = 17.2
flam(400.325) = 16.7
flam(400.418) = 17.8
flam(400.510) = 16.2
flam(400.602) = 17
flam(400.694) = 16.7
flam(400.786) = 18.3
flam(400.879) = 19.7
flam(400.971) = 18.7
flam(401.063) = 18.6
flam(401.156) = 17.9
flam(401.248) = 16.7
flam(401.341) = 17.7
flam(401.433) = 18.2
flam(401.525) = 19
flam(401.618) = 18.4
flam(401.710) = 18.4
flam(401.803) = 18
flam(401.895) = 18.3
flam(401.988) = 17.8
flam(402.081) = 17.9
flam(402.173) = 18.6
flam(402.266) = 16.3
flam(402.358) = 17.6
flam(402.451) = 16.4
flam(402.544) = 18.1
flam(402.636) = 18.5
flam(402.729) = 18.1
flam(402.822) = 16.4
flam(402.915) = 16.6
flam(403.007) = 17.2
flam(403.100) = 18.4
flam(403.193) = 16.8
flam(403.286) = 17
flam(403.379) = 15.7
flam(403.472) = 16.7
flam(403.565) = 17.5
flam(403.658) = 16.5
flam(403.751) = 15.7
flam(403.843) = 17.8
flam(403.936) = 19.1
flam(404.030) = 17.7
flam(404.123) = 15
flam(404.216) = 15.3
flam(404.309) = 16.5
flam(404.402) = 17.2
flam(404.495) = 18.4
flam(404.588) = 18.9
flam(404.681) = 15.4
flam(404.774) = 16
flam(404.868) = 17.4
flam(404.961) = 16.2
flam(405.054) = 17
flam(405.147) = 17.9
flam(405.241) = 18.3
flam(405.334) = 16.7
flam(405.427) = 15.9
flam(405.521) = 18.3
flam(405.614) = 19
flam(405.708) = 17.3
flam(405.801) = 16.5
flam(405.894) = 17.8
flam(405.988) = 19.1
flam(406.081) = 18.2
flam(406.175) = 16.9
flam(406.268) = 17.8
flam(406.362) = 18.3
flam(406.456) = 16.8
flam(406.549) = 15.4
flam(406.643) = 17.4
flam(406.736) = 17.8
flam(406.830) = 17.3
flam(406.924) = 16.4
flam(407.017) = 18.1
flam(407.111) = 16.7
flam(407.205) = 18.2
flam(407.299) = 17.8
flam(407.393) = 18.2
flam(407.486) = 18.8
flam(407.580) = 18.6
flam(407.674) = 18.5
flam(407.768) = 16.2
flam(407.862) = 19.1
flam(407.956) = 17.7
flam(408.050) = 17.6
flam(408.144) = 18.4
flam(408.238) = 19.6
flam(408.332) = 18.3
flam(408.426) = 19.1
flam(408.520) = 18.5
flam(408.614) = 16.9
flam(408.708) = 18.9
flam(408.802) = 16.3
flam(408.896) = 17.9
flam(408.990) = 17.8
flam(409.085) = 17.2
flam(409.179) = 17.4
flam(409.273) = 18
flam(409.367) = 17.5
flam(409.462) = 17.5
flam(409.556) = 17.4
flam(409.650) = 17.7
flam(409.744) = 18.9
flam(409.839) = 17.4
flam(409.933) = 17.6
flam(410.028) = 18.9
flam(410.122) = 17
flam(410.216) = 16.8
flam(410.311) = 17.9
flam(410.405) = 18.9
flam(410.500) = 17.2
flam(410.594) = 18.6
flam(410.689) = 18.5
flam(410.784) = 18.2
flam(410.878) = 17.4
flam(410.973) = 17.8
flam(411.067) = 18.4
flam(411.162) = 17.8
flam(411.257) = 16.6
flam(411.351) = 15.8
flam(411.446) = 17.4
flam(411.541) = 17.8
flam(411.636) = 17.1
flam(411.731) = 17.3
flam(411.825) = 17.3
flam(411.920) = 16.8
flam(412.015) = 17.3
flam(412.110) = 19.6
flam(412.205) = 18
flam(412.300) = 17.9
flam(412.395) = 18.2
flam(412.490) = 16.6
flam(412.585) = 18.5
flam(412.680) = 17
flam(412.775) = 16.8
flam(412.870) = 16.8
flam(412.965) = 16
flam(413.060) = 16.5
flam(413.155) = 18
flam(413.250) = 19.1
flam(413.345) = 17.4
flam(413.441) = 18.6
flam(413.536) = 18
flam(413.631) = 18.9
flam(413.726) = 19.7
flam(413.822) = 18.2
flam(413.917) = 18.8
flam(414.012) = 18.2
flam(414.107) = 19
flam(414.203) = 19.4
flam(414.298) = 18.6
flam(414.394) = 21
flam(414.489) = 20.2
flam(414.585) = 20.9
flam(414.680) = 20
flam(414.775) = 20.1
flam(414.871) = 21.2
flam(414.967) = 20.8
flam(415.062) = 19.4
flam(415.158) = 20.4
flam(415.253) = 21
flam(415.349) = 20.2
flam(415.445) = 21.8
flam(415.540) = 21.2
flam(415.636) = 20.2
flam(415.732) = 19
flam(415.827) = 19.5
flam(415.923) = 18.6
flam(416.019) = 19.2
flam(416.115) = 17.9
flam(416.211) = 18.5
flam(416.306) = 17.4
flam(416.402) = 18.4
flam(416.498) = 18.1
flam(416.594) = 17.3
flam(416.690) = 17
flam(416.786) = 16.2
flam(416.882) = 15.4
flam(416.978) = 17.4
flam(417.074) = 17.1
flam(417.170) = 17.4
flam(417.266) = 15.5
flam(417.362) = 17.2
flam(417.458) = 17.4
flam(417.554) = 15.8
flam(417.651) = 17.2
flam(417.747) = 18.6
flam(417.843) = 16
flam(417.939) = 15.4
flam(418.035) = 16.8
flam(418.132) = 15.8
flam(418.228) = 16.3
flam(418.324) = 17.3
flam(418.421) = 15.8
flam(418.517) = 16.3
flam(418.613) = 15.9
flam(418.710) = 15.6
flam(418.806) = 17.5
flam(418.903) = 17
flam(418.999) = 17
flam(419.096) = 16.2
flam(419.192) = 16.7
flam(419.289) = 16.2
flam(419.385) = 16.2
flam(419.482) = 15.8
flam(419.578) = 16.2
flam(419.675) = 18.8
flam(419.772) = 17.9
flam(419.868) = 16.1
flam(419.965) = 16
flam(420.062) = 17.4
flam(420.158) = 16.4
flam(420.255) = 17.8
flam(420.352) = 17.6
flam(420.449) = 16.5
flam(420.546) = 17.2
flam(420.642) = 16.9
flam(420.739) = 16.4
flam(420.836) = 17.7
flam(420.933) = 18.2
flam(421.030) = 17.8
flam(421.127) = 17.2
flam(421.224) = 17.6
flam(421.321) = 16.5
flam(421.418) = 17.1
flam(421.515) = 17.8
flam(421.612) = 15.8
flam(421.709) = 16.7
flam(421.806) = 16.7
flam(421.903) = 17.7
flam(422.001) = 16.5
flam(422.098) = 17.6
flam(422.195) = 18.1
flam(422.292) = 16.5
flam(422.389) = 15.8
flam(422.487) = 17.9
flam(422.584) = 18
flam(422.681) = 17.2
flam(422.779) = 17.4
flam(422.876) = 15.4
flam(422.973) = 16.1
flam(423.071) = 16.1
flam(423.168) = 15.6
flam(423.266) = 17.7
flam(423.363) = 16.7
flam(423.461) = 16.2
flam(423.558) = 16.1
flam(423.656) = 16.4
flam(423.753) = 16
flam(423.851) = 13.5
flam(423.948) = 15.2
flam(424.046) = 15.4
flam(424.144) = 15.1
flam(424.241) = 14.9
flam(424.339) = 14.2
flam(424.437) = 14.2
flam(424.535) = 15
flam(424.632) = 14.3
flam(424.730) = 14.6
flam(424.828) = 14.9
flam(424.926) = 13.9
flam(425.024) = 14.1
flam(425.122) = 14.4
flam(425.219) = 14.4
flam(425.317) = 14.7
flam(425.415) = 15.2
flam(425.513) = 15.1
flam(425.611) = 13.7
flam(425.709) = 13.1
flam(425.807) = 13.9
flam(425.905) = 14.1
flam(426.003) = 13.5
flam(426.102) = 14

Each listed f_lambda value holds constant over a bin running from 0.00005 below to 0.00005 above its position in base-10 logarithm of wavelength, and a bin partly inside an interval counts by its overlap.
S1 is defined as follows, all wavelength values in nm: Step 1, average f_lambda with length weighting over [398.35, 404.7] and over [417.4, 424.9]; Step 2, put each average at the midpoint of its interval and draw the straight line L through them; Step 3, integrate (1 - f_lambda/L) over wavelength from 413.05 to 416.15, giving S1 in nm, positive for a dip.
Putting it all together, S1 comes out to -0.47 nm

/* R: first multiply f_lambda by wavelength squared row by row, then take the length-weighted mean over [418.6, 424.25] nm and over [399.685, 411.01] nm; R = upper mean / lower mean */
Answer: 1.02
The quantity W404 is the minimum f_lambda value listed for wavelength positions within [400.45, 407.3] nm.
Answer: 15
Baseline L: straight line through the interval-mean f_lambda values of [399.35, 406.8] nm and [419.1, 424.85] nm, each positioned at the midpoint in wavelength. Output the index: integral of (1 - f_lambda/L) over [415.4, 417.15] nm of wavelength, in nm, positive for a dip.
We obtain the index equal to -0.16 nm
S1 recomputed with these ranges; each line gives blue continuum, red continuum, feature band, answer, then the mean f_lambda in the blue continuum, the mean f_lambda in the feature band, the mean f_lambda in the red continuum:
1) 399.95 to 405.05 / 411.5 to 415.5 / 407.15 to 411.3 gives 0.06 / 17.4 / 17.9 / 18.7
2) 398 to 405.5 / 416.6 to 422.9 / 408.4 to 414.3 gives -0.17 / 17.9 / 17.8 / 16.8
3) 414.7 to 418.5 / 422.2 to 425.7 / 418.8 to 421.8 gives -0.03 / 18.1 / 17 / 15.5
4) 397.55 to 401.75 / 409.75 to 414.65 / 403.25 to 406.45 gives 0.21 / 18.7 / 17.2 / 18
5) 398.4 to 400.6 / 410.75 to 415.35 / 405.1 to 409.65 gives 0.15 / 18.3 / 17.7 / 18.4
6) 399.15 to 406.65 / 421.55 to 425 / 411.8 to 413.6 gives -0.09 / 17.5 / 17.6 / 16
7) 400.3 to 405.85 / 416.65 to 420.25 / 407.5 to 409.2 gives -0.09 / 17.4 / 18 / 16.6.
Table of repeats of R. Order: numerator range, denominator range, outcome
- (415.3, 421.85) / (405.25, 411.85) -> 1.02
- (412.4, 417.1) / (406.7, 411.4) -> 1.08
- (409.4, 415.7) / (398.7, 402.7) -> 1.08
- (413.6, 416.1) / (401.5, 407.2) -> 1.20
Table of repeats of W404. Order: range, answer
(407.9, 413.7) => 15.8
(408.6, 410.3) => 16.3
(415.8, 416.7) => 17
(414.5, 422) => 15.4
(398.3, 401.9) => 16.2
